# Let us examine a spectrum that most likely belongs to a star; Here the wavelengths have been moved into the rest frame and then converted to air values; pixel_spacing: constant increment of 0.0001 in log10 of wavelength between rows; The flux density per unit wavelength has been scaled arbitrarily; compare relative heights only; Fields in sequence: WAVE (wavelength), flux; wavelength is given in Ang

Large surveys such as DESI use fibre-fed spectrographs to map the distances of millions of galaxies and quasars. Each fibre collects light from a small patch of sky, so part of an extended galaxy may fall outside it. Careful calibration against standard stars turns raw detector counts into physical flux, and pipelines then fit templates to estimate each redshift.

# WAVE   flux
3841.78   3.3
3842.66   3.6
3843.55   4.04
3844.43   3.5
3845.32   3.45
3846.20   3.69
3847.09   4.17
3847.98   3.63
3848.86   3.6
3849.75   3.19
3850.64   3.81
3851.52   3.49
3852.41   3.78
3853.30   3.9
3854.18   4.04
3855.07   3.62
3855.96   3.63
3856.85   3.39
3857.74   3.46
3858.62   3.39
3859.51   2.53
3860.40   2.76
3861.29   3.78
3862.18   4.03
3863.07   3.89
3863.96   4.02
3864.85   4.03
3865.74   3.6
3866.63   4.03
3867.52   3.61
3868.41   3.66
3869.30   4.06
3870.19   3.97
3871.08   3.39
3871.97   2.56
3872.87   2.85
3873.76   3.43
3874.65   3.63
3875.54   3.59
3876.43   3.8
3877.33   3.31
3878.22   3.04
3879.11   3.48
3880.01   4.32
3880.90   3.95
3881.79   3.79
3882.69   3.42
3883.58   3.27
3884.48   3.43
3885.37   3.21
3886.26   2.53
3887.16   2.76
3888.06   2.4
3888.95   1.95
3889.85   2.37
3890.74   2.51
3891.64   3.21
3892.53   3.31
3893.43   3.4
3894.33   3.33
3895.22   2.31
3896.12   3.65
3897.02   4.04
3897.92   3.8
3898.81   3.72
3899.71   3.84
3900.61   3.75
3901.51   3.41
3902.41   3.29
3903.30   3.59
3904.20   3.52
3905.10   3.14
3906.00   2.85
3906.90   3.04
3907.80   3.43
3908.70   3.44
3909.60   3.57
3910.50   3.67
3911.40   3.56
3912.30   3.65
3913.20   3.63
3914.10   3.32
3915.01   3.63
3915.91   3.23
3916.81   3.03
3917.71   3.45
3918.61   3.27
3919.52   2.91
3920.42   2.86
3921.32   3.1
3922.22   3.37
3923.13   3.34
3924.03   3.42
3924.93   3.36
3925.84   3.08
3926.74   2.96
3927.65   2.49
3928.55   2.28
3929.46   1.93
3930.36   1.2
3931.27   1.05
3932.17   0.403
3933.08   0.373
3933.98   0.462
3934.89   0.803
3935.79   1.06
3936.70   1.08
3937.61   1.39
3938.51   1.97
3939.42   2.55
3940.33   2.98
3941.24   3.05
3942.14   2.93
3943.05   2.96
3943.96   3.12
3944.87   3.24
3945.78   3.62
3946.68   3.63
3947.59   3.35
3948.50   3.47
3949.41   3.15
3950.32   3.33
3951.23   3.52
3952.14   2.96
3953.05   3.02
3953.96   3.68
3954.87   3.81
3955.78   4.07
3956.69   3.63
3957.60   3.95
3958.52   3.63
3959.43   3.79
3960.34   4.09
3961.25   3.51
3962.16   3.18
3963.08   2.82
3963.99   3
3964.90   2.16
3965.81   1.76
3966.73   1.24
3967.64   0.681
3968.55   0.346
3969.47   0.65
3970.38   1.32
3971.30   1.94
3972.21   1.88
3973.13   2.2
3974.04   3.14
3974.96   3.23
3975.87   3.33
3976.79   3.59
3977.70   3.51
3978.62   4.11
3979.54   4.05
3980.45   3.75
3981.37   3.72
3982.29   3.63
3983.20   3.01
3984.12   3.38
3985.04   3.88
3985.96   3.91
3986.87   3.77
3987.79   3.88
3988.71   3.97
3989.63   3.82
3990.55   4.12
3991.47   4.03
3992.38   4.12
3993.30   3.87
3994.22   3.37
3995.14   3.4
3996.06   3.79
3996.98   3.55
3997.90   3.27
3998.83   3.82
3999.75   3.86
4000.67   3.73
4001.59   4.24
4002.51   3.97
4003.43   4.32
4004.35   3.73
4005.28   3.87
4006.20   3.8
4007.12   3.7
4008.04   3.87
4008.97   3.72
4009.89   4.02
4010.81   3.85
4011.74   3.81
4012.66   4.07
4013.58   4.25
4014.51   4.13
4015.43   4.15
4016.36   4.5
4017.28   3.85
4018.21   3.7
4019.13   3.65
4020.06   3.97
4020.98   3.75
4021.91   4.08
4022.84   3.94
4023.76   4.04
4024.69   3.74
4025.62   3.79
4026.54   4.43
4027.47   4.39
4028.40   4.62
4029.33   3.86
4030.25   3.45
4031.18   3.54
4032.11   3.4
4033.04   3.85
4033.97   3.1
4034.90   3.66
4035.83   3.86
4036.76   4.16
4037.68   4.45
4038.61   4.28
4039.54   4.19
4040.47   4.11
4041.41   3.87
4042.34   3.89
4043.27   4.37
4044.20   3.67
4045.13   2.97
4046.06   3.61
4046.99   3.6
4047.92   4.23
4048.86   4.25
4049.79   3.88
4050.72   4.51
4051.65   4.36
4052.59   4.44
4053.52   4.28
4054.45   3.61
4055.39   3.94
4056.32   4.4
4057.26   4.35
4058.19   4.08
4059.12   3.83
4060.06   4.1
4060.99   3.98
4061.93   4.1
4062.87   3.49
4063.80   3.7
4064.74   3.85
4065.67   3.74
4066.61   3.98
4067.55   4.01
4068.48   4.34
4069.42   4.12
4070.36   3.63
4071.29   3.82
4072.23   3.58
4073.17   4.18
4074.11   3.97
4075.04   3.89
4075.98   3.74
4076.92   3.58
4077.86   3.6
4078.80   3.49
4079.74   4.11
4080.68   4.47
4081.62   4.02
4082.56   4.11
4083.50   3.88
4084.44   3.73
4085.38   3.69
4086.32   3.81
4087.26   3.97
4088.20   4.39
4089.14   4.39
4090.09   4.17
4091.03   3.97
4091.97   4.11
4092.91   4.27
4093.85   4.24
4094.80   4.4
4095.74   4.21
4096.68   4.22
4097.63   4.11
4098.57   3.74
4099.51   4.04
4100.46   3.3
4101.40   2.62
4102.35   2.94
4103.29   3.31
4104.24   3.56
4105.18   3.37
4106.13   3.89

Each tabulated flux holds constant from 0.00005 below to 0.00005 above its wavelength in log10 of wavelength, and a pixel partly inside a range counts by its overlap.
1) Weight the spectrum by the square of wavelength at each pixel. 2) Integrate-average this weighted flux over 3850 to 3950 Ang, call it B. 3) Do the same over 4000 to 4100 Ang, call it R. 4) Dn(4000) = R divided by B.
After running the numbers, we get 1.4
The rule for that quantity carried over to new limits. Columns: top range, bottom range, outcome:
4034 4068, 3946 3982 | 1.39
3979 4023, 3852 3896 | 1.21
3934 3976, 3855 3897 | 0.83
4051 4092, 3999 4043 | 1.03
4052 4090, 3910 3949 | 1.60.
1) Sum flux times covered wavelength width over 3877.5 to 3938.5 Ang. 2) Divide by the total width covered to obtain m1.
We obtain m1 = 2.91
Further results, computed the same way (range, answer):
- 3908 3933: 2.9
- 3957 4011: 3.32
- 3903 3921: 3.33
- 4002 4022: 3.94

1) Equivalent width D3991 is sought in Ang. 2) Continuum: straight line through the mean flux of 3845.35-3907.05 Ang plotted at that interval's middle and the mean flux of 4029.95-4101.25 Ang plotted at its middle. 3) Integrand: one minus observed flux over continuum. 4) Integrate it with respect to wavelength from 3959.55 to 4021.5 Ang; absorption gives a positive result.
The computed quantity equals 5.61 Ang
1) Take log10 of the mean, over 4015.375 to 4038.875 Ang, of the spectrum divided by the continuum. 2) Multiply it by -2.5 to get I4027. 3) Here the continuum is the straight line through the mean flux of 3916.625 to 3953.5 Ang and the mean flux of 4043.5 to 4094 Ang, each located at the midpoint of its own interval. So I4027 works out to -0.11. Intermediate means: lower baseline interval 2.57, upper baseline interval 3.97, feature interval 3.92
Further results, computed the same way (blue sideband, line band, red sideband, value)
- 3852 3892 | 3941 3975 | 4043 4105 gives 0.26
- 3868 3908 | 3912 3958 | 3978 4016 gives 0.26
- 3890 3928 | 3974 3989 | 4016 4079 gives 0.00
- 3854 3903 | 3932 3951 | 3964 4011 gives 0.37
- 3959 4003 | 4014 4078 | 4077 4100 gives -0.07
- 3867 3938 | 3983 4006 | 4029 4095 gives -0.07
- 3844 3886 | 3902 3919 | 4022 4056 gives 0.09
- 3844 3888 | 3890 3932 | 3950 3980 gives 0.03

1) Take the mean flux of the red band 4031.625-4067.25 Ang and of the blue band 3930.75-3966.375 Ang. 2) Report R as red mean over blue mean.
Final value 1.45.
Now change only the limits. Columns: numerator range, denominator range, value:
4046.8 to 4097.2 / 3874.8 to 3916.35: 1.20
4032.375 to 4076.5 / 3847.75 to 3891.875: 1.16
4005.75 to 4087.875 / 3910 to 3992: 1.35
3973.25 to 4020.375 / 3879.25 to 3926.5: 1.15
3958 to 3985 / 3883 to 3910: 0.87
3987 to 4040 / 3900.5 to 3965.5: 1.32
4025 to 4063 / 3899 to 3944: 1.44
